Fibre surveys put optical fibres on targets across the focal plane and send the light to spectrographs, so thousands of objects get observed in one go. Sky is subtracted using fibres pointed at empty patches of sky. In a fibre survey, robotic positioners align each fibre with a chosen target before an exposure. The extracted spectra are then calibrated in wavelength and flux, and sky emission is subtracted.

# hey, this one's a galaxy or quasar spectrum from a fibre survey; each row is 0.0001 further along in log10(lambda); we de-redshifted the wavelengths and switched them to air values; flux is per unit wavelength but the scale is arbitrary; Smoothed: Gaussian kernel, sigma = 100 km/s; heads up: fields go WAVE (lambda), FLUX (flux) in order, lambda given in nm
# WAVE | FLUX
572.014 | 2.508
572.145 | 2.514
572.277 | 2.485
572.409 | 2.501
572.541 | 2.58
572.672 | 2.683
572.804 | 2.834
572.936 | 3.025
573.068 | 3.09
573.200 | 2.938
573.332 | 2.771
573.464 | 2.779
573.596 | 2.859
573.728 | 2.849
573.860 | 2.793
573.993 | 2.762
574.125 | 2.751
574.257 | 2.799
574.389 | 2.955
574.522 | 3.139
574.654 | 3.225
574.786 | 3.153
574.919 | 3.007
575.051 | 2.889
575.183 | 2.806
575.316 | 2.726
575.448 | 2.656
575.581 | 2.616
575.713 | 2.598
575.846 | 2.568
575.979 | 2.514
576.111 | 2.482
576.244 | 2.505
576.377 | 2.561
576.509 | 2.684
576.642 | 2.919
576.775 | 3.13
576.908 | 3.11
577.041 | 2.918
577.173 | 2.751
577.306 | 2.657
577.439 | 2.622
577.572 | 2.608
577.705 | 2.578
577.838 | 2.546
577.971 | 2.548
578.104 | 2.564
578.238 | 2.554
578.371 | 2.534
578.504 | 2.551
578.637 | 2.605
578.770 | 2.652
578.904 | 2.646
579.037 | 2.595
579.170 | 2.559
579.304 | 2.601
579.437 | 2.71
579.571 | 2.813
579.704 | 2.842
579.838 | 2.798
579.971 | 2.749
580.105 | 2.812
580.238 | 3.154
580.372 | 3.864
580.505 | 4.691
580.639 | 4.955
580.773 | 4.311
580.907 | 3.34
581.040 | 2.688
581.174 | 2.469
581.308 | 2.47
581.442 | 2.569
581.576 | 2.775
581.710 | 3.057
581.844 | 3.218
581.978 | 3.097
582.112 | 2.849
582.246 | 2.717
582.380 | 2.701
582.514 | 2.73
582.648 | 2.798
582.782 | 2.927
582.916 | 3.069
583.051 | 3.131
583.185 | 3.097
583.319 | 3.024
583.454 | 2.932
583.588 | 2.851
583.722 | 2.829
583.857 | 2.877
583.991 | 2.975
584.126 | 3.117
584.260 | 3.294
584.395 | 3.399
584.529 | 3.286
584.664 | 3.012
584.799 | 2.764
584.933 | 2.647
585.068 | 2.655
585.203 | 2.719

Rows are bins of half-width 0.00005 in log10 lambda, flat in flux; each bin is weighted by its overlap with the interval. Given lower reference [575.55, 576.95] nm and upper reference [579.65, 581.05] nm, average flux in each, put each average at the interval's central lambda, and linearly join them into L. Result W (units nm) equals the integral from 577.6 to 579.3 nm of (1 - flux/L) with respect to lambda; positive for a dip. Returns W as 0.30 nm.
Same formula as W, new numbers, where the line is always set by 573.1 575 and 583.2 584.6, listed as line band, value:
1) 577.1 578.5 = 0.18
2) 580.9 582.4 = 0.11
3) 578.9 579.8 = 0.09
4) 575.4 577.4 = 0.16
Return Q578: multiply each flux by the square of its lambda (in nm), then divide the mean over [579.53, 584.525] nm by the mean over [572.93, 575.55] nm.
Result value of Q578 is 1.10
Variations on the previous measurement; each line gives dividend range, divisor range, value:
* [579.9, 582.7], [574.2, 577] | 1.14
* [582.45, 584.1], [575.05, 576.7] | 1.14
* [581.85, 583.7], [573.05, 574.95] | 1.03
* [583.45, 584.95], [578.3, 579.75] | 1.16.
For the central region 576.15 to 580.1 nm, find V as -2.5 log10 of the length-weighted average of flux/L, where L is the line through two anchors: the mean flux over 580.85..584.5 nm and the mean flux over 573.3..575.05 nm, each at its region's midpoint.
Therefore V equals 0.09 mag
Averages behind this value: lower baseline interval 2.91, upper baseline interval 2.93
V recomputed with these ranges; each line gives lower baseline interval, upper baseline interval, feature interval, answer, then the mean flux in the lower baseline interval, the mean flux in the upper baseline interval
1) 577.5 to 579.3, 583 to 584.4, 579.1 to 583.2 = -0.089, 2.58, 3.03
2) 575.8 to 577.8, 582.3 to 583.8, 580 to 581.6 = -0.177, 2.71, 2.92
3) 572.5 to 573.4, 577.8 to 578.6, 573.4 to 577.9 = -0.032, 2.85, 2.55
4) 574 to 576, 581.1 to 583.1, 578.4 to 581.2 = -0.087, 2.83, 2.83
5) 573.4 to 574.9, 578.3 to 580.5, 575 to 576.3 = 0.102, 2.92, 2.83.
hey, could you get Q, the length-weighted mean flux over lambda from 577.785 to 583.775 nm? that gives 2.93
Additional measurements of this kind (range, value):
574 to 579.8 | 2.73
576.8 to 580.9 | 2.94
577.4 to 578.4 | 2.57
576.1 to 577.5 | 2.77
